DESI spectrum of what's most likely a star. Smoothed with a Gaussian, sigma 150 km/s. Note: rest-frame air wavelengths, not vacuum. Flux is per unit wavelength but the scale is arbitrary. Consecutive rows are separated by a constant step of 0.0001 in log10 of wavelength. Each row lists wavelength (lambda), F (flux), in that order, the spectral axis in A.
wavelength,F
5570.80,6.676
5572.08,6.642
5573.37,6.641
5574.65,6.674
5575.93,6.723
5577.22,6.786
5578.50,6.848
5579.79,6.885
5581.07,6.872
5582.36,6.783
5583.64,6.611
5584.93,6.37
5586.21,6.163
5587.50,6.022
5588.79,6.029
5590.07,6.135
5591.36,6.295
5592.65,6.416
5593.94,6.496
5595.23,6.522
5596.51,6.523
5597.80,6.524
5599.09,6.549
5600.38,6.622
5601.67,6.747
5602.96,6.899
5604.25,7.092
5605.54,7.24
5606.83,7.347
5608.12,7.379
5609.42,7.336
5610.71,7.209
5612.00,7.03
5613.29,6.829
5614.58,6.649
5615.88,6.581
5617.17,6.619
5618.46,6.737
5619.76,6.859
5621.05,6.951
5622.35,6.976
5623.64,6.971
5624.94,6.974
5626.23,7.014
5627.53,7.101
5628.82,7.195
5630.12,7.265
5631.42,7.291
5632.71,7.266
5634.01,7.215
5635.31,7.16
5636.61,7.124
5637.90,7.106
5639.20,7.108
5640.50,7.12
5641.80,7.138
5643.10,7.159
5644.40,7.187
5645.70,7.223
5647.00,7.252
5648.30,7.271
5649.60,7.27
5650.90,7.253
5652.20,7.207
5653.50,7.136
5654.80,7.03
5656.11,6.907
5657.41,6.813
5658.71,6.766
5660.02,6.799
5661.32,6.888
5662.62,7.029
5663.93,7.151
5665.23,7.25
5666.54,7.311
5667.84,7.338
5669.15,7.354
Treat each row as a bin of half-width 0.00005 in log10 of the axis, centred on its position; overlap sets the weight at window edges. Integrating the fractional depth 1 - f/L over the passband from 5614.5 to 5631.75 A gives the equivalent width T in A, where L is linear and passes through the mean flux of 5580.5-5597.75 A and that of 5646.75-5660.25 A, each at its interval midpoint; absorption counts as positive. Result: -0.48 A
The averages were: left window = 6.41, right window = 7.07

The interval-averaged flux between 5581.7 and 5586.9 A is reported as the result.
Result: 6.48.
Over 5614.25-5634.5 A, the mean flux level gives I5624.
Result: 6.98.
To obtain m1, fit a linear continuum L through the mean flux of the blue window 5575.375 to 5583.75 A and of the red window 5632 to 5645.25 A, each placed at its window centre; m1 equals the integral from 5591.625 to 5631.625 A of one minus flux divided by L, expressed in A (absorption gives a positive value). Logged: 0.60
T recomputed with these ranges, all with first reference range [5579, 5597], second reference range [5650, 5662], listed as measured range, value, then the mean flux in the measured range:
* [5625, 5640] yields -0.8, 7.16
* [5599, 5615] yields -1.0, 7.02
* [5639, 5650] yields -0.5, 7.19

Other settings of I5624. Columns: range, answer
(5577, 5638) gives 6.82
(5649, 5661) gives 7.02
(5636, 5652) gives 7.19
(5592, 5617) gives 6.84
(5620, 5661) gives 7.1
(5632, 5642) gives 7.16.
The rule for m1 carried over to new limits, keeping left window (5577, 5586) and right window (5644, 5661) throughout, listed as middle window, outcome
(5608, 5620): 0.0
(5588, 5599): 0.7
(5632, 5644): -0.3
